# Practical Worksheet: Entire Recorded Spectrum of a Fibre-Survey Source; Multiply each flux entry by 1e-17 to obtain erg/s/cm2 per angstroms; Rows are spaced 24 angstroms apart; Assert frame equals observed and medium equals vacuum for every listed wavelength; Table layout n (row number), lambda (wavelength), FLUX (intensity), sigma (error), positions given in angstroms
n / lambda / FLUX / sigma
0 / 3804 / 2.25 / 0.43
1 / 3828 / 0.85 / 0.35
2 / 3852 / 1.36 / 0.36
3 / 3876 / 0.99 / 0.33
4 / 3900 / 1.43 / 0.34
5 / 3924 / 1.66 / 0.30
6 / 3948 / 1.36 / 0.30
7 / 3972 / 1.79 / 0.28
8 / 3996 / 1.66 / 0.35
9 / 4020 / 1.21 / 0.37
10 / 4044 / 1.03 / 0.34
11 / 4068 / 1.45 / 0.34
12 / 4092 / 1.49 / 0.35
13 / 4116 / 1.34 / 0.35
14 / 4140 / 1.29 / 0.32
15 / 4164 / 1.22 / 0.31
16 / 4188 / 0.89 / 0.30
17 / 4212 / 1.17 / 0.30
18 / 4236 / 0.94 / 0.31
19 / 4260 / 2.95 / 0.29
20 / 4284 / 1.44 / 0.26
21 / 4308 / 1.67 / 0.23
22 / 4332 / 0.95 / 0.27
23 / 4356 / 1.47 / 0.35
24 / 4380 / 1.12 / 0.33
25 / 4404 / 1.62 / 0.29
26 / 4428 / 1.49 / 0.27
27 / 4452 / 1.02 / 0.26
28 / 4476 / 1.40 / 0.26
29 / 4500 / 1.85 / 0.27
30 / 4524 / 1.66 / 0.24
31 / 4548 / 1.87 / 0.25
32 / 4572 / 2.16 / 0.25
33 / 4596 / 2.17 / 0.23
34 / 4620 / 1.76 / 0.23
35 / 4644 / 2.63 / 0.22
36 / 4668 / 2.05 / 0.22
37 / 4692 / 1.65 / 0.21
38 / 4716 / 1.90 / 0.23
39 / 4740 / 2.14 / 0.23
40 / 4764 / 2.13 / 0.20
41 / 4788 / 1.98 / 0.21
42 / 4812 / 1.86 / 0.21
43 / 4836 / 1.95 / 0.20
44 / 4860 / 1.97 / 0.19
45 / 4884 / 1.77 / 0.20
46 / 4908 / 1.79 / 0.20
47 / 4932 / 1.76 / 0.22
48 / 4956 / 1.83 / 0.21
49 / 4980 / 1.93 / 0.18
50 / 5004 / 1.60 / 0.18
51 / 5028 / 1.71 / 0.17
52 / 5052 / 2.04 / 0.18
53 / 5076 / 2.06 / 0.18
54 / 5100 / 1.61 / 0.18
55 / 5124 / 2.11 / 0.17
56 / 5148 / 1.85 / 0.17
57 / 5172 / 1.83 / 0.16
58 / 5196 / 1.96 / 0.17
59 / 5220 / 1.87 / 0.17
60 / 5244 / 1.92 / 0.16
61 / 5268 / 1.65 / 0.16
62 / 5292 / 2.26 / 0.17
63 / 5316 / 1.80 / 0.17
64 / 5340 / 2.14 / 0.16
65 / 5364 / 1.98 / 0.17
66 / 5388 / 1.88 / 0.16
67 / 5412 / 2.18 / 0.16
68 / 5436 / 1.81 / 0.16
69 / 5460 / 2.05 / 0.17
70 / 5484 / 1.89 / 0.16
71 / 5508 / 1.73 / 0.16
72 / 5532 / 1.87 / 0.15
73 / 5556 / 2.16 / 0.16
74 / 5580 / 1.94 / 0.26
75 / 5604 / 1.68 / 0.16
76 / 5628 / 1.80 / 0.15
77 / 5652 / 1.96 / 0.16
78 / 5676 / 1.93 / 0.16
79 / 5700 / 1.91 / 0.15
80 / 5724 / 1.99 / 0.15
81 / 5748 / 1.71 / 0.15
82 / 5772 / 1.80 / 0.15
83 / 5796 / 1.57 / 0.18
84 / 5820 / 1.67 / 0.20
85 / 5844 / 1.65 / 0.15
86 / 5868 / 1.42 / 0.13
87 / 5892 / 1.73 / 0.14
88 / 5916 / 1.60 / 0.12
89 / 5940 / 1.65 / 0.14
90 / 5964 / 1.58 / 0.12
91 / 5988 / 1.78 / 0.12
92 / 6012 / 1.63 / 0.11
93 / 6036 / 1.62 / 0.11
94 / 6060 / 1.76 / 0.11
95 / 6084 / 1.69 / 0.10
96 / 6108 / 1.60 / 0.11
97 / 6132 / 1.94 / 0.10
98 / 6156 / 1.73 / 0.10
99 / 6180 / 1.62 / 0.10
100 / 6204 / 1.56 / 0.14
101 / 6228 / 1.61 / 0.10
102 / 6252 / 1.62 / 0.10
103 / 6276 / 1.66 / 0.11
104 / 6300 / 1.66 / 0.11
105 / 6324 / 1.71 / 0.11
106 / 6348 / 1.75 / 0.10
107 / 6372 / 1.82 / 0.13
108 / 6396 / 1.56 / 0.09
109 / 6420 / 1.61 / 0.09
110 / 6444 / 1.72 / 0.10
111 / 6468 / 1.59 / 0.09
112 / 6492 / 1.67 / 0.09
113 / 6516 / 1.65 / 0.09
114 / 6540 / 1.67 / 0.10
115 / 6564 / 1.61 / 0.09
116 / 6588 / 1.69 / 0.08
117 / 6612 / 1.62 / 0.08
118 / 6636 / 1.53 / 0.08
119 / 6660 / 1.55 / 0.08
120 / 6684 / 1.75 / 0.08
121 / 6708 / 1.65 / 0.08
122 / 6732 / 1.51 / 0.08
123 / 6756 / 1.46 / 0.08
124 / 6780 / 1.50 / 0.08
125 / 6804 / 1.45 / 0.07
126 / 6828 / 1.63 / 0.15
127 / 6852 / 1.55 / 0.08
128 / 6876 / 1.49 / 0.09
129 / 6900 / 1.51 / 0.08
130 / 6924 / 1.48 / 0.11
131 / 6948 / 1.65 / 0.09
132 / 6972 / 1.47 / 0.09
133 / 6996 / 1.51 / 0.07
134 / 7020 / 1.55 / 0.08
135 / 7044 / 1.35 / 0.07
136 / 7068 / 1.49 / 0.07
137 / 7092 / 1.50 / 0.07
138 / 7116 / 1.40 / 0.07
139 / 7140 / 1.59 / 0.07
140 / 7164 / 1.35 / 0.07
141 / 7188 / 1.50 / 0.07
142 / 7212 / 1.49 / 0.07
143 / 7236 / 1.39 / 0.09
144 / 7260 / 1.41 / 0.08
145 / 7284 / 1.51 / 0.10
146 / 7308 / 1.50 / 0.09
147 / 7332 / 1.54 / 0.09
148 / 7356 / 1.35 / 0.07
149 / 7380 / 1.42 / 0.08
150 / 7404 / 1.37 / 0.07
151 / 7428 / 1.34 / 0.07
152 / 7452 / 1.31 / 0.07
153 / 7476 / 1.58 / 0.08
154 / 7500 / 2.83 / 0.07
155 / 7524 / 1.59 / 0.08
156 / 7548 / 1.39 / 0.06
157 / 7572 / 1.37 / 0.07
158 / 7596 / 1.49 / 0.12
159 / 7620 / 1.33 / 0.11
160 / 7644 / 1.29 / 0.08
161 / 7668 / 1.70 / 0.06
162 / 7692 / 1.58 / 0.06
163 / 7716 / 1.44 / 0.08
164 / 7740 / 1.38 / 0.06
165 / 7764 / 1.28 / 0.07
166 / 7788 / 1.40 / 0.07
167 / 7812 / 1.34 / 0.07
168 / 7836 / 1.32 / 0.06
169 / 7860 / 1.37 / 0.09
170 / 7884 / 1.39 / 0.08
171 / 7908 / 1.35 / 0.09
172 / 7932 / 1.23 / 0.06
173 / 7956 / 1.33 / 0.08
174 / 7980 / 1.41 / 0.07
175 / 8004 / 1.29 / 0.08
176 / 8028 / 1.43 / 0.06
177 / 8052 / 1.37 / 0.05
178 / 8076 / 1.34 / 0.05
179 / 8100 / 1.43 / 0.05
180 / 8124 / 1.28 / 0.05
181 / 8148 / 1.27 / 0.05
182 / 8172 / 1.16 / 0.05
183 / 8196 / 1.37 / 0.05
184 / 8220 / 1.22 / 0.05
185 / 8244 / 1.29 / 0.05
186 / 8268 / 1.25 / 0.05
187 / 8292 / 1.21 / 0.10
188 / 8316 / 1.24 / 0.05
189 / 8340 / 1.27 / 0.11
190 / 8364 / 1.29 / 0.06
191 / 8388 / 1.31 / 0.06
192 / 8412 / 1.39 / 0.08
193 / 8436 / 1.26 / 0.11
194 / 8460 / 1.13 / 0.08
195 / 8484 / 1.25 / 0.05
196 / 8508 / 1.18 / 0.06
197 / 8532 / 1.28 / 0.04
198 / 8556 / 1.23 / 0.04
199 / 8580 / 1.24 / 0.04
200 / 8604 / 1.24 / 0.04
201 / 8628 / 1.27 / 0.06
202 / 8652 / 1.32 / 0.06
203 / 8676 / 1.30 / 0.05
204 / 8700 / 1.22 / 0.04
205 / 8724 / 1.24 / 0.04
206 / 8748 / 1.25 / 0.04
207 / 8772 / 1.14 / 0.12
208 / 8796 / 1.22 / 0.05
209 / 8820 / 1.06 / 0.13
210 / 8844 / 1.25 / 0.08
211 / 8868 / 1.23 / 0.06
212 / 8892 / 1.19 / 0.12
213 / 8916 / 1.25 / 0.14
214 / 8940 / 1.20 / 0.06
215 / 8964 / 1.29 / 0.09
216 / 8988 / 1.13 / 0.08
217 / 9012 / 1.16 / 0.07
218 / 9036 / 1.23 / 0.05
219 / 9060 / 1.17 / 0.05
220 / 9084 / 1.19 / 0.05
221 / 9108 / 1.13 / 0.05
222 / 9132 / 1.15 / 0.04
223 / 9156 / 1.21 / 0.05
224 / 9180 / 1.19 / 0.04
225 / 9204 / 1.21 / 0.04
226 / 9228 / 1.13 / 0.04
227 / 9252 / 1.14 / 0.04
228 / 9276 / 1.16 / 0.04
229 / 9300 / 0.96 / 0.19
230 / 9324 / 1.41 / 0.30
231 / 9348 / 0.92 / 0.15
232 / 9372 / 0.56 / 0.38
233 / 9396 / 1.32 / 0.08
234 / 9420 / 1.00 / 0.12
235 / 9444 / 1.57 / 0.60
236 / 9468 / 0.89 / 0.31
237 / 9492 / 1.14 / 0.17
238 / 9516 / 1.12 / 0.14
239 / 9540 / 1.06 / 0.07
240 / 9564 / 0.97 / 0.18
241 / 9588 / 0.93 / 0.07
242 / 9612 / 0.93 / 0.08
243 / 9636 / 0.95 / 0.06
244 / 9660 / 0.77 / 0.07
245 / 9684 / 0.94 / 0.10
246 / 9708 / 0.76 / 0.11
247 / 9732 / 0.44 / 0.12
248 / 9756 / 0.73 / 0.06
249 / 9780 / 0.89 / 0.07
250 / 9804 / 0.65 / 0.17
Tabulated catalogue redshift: 0.143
